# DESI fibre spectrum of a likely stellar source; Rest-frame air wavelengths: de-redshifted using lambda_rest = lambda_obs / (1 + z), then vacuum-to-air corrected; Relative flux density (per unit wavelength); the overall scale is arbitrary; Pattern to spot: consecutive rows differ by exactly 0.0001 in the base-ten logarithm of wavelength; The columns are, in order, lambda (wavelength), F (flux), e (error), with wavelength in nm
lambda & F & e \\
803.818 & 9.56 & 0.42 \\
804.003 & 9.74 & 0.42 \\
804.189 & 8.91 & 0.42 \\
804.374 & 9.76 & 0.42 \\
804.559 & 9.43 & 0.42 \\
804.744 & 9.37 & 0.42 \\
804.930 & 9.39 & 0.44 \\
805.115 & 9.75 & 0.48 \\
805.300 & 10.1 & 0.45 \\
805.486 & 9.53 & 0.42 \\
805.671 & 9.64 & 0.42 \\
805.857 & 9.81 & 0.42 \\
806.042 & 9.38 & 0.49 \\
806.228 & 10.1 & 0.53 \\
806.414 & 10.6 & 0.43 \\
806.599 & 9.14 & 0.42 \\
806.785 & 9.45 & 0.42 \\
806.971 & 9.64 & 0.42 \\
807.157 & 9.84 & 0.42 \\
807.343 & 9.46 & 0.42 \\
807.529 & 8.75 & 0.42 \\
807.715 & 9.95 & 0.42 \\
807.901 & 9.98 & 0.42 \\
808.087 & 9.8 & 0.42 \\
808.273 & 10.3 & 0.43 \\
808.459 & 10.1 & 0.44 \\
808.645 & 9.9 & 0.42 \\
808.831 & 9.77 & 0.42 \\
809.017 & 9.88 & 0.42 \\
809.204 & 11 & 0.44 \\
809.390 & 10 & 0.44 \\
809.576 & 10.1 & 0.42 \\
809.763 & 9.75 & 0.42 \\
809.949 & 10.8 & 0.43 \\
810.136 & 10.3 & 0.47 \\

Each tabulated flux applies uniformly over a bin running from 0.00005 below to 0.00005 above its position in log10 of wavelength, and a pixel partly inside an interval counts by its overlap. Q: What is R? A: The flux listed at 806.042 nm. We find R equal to 9.38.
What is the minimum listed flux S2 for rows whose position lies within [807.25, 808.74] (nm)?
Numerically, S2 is 8.75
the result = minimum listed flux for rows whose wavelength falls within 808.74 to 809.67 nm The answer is 9.77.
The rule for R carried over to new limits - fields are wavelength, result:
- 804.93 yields 9.39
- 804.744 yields 9.37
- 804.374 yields 9.76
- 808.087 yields 9.8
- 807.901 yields 9.98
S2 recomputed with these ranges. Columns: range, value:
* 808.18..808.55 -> 10.1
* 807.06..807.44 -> 9.46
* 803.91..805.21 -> 8.91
